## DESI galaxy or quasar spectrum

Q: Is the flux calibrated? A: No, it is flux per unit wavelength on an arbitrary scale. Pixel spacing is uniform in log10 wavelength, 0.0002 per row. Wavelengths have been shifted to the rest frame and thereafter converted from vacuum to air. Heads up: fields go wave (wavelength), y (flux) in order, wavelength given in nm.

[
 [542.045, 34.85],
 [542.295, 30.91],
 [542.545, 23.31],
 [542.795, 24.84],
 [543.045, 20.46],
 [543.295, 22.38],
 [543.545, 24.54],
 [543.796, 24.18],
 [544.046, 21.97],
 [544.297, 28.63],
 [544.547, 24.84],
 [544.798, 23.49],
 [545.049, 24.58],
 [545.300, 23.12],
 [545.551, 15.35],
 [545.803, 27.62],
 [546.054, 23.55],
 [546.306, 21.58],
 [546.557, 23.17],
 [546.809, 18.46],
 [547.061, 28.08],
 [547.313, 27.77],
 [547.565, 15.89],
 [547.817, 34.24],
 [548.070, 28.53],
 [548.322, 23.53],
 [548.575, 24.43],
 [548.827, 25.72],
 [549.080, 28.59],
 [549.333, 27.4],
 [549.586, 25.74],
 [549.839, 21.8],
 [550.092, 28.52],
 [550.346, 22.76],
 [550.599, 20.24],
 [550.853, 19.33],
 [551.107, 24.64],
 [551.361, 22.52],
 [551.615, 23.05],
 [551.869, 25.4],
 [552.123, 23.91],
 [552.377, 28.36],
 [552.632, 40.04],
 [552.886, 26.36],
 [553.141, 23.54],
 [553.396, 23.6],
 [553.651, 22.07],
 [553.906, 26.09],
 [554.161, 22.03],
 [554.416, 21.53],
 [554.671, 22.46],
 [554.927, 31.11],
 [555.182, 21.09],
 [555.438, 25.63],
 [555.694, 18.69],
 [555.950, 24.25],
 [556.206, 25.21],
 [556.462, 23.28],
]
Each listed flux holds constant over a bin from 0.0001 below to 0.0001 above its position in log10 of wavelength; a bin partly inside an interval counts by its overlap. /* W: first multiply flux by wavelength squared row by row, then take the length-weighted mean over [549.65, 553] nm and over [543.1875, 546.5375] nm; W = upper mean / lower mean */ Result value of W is 1.10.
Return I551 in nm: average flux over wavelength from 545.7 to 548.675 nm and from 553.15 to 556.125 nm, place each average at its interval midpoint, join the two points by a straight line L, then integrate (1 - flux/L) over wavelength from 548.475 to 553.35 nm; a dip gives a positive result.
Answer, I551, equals -0.25 nm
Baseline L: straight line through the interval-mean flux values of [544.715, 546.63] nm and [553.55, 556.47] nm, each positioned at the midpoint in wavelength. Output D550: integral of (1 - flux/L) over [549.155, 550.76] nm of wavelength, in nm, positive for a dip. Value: -0.087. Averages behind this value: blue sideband 22.8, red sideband 23.7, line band 24.4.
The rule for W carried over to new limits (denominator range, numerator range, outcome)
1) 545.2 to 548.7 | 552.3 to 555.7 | 1.09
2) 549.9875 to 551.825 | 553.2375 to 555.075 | 1.06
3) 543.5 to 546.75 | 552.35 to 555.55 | 1.13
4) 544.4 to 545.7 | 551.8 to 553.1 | 1.31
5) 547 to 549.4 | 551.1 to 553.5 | 1.01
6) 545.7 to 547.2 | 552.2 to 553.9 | 1.17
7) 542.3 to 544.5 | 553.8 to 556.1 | 1.02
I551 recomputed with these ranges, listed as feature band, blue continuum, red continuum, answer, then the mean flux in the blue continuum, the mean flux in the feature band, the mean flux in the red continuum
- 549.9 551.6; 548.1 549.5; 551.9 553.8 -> 0.22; 26.1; 22.9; 26.8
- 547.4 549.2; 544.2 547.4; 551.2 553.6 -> -0.09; 23.8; 25.9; 26.1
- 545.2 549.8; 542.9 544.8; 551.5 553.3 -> 0.14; 23.8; 24.6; 27.2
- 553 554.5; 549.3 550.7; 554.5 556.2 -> 0.05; 24.3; 23.2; 23.9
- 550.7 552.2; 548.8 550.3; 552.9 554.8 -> 0.11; 26.1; 23.1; 23.2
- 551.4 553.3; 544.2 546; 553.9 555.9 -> -0.27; 23.9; 27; 23.5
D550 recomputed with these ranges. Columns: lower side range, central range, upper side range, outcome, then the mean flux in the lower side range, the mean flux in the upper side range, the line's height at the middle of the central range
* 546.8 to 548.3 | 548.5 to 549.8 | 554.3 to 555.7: -0.035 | 25.9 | 23.8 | 25.5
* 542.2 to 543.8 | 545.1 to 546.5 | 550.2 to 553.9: 0.115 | 24.3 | 24.8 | 24.4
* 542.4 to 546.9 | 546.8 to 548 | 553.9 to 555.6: -0.116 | 23.2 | 24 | 23.4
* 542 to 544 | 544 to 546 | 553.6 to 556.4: 0.093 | 25.2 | 23.7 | 24.9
